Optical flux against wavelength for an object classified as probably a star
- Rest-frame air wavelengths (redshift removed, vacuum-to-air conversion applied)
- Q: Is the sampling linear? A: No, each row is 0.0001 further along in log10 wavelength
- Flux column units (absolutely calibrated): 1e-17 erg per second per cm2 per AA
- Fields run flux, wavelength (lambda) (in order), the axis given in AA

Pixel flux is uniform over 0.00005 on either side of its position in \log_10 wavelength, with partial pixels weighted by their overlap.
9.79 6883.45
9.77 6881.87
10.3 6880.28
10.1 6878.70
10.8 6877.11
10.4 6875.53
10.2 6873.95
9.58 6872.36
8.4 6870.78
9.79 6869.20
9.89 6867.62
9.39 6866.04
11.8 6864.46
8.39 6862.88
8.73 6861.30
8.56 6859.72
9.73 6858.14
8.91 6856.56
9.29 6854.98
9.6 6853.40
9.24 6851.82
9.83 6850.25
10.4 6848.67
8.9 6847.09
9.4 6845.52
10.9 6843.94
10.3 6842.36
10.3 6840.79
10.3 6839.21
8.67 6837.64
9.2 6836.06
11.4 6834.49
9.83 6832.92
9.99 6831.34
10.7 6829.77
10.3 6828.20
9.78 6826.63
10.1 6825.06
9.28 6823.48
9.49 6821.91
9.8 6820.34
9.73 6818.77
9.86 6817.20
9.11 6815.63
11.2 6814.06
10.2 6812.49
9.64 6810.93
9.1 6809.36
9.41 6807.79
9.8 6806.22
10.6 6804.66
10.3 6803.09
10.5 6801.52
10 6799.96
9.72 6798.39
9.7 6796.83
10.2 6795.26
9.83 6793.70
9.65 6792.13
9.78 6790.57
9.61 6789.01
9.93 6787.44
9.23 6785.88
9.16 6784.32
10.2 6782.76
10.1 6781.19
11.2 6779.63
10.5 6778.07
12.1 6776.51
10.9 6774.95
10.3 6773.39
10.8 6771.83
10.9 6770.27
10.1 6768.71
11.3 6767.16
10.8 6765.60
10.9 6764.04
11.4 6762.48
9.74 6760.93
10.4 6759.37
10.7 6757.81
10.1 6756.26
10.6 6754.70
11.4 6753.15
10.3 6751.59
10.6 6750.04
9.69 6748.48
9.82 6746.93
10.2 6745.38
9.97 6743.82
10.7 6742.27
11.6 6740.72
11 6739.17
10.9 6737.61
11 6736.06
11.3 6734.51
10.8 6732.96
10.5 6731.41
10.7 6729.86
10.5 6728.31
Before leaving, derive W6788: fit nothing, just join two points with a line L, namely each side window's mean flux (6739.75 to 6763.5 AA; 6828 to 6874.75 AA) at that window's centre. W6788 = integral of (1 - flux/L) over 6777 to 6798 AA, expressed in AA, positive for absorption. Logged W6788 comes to 0.54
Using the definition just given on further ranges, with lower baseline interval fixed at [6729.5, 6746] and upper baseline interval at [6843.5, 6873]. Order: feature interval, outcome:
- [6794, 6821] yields 0.3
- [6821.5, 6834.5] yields -0.3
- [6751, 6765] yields -0.1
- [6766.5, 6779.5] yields -0.6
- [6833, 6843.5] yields -0.4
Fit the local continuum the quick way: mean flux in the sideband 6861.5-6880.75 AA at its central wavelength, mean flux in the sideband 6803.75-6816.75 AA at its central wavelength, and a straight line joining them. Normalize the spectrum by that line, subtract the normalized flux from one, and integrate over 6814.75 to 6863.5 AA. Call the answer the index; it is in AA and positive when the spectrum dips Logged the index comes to 1.0 AA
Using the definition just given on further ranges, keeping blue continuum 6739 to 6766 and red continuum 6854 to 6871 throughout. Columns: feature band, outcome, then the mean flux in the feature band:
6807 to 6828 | 0.2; 9.76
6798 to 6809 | 0.0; 10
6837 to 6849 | -0.4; 9.89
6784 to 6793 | 0.5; 9.58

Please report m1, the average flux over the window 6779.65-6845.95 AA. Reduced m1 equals 9.93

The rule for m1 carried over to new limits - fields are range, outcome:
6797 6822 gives 9.91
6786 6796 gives 9.79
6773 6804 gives 10.1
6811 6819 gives 10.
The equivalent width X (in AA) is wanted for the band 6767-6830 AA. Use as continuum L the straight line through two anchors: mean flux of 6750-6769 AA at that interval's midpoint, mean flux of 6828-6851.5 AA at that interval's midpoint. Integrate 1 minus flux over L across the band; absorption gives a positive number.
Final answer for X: 1.6 AA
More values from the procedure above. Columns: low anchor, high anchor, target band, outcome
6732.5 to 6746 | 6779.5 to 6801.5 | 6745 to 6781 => -0.91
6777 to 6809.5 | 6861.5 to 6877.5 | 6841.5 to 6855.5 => 0.10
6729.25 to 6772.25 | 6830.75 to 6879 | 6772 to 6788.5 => 0.05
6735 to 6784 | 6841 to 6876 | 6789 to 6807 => 0.45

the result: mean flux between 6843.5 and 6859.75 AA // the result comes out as 9.54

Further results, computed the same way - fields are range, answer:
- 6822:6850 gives 9.97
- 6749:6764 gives 10.6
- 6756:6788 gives 10.5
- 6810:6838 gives 9.92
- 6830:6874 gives 9.68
